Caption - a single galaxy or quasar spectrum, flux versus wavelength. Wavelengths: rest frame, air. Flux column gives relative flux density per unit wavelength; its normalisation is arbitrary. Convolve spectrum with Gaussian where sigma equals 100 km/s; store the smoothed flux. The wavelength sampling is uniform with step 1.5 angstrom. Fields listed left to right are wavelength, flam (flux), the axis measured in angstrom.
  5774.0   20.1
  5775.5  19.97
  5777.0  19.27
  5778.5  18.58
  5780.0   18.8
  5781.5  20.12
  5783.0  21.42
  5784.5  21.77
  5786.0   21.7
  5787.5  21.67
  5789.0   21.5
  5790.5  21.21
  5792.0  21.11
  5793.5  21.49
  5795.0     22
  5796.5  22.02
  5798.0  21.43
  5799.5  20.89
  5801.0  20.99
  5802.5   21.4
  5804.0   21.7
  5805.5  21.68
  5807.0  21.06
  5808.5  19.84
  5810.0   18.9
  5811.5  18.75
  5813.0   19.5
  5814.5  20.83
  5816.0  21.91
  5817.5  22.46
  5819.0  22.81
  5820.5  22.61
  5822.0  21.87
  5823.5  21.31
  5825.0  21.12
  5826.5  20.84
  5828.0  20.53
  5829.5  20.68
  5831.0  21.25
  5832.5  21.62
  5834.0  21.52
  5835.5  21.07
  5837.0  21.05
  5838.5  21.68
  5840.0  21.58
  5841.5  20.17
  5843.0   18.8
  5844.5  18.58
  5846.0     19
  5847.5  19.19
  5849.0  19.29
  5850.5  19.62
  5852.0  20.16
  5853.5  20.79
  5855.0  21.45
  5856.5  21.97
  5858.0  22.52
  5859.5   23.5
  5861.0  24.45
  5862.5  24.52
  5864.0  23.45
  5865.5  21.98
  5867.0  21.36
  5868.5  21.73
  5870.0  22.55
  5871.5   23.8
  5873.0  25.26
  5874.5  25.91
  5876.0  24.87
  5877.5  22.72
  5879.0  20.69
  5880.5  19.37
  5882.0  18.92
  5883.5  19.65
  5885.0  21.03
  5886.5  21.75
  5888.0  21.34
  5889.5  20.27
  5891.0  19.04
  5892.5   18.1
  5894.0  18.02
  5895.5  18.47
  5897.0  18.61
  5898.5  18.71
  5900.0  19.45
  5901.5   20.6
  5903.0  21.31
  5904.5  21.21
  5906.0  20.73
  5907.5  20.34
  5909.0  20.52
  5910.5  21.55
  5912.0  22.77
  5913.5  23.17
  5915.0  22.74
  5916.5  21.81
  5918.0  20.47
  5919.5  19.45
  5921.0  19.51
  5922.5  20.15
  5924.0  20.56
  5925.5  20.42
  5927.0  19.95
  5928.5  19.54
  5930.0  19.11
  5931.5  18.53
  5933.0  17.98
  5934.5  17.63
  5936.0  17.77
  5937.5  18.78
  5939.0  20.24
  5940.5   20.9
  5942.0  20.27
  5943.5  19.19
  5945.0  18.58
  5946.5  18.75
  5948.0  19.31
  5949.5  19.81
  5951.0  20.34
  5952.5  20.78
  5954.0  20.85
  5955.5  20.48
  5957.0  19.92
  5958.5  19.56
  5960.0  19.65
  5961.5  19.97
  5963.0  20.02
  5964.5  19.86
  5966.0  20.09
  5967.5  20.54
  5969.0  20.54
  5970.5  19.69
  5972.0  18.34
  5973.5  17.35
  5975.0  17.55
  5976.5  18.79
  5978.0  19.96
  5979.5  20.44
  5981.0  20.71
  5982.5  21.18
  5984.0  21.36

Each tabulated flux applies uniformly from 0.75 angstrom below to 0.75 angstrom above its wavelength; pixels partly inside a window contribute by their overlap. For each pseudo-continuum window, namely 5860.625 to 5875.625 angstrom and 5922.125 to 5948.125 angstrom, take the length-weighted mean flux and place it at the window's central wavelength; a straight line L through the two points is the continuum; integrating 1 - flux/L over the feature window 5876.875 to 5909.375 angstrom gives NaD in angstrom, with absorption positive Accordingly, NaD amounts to 2.82 angstrom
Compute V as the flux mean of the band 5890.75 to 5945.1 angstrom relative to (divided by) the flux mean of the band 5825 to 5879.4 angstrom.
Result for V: 0.92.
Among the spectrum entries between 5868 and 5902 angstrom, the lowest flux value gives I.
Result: 18.02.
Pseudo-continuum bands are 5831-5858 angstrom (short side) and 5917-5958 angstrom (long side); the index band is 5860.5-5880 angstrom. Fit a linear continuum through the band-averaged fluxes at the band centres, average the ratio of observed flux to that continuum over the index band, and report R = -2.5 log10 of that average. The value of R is -0.15 mag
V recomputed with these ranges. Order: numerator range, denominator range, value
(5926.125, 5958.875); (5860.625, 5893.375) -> 0.89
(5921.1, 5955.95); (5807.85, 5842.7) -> 0.93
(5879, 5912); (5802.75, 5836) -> 0.95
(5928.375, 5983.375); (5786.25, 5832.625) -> 0.92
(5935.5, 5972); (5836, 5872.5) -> 0.93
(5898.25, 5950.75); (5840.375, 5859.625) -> 0.99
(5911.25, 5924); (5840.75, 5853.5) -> 1.09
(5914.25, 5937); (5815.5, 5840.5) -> 0.92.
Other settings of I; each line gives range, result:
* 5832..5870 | 18.58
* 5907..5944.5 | 17.63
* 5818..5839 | 20.53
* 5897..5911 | 18.61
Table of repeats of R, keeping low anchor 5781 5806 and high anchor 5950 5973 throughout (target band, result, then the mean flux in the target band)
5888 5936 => 0.02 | 20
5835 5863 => 0.00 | 21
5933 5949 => 0.06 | 19.1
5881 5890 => 0.01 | 20.5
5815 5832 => -0.02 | 21.6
